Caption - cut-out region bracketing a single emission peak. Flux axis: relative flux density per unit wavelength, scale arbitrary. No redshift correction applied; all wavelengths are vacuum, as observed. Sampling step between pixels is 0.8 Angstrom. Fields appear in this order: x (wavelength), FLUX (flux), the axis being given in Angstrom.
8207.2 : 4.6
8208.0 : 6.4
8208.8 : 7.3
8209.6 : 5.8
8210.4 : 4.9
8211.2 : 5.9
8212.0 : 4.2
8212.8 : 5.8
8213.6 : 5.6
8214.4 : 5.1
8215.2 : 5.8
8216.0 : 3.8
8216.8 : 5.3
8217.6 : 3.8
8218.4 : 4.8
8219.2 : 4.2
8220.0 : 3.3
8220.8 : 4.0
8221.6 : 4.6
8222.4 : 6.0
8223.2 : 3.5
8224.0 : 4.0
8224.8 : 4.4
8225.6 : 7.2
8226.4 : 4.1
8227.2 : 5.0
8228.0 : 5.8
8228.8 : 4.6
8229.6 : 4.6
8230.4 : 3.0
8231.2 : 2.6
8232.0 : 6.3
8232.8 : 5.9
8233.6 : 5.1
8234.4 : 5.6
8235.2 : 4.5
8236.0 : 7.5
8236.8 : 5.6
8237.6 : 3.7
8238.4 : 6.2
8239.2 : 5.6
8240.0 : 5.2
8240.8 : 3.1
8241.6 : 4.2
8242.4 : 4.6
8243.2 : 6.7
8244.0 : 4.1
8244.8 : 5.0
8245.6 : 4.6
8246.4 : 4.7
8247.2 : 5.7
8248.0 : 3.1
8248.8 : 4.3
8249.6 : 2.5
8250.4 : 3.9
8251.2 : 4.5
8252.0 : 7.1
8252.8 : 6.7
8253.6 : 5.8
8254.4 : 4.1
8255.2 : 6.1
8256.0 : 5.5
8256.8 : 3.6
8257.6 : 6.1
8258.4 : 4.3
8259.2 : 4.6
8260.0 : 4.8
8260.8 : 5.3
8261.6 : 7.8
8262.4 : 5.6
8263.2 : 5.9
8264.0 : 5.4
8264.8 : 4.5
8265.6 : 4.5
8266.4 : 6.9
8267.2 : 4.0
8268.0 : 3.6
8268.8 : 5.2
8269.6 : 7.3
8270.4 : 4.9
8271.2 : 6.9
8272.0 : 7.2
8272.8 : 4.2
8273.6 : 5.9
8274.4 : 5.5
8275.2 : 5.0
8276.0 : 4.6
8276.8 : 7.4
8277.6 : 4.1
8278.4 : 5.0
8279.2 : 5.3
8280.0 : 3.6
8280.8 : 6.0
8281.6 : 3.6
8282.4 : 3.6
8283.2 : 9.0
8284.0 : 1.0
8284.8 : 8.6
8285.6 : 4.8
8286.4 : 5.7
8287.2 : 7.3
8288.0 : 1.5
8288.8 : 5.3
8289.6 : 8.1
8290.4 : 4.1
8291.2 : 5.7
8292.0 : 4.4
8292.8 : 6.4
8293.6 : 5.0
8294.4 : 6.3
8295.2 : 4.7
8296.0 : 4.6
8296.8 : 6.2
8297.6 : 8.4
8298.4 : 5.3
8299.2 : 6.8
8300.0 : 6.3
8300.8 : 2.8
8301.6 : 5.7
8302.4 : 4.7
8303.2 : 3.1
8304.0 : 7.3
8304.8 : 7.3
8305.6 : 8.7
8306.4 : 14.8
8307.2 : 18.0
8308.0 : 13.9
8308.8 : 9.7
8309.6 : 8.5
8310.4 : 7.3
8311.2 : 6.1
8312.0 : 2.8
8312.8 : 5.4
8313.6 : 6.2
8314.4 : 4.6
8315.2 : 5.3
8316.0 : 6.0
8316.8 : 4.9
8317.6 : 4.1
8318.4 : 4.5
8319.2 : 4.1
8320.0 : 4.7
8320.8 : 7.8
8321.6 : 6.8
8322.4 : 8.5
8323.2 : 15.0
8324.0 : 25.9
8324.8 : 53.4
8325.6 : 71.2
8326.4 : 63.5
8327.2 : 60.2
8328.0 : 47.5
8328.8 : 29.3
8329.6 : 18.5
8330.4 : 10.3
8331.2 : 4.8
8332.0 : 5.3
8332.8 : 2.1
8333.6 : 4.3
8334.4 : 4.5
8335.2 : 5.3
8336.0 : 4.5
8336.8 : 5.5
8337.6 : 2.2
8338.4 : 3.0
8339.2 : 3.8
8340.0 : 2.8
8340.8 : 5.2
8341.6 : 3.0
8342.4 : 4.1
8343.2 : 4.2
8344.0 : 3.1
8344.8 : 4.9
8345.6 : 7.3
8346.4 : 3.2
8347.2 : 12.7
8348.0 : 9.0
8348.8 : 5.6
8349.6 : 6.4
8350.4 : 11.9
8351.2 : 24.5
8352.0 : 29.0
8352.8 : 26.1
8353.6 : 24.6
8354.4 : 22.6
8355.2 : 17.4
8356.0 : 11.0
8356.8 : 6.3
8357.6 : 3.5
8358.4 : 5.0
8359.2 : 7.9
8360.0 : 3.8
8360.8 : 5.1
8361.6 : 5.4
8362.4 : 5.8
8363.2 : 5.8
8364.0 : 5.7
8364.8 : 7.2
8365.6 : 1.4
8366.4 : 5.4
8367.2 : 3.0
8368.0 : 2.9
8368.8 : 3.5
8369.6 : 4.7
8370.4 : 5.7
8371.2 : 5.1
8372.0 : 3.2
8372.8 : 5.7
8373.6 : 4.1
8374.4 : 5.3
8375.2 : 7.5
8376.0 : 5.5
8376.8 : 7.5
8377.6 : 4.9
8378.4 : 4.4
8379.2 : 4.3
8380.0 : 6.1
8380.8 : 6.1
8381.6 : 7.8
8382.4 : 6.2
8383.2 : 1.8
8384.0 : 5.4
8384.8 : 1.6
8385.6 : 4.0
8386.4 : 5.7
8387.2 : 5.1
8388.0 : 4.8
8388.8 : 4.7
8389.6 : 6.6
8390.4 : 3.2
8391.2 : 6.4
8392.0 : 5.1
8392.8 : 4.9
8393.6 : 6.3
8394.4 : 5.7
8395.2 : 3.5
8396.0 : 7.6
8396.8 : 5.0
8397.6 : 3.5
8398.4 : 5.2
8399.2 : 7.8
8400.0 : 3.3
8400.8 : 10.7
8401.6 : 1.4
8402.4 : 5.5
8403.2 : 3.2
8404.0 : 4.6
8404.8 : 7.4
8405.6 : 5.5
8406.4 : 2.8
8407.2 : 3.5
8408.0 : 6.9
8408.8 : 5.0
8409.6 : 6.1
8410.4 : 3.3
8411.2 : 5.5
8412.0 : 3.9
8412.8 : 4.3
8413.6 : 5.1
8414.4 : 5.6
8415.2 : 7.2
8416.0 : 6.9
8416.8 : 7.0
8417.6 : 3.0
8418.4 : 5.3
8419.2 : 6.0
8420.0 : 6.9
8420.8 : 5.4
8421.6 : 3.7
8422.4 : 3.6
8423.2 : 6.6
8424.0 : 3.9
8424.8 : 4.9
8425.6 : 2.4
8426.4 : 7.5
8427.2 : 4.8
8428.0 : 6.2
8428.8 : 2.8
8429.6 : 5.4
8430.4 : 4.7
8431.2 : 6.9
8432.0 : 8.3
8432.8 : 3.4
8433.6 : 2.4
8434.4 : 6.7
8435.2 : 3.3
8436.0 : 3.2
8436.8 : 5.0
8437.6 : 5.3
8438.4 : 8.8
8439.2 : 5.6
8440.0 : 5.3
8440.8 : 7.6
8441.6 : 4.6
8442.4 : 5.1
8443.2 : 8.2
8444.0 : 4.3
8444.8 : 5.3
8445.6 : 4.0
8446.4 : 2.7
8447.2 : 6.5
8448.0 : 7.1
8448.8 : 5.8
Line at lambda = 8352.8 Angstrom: [N II] 6583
